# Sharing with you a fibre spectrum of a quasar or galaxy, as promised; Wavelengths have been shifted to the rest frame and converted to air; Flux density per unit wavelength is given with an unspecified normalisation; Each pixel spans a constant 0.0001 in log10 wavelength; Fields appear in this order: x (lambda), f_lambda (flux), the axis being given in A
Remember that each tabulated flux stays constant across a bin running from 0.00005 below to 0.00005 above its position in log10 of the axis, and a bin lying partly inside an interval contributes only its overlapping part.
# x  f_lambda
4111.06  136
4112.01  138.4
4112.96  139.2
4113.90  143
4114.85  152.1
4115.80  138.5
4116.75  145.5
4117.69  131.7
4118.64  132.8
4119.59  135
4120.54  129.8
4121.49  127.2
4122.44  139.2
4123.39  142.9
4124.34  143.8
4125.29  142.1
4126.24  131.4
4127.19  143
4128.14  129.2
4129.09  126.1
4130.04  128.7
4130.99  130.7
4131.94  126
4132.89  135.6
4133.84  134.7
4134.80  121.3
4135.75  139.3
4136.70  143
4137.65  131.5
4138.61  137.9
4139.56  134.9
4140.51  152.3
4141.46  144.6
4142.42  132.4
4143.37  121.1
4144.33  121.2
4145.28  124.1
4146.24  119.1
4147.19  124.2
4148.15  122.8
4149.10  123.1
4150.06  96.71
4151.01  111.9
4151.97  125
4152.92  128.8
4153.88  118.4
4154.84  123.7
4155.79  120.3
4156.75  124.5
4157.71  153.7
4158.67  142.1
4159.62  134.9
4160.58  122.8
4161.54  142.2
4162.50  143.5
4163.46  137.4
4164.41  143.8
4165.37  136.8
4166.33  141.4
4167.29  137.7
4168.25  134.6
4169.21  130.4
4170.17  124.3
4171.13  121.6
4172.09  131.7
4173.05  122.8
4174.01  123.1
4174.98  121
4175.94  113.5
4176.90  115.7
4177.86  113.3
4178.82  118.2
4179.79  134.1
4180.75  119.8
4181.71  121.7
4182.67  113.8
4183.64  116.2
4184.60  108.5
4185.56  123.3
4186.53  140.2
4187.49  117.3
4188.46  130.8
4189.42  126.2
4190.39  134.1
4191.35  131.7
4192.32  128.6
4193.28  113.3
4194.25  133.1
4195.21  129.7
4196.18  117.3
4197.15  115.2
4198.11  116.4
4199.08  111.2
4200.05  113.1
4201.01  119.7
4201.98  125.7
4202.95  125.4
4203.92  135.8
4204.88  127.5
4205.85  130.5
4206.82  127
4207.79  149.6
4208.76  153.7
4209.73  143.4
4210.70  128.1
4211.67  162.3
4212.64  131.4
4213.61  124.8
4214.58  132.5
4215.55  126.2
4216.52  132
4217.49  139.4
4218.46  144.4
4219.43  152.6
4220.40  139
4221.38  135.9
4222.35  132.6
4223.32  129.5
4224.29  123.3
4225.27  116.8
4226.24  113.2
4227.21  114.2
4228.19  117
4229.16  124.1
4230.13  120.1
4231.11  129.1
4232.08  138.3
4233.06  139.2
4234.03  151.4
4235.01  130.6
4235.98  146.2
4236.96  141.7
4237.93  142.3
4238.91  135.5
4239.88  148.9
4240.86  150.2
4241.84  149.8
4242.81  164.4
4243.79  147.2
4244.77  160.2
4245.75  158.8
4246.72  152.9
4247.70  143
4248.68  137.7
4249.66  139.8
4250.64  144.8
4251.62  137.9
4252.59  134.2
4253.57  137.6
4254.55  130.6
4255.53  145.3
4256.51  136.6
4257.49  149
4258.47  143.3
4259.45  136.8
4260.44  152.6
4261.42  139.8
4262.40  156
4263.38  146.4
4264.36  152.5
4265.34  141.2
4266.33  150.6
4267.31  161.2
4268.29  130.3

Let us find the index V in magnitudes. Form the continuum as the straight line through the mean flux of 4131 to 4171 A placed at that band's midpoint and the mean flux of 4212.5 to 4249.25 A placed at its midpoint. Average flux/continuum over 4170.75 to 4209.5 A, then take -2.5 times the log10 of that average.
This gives 0.081 mag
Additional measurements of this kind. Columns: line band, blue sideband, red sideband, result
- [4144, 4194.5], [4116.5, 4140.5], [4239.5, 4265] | 0.10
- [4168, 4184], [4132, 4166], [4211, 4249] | 0.09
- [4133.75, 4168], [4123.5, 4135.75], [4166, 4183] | -0.02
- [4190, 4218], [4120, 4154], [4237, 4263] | 0.08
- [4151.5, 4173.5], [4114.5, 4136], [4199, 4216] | 0.01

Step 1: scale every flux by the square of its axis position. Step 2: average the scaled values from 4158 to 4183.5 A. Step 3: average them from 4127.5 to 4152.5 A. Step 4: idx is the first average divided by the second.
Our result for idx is 1.0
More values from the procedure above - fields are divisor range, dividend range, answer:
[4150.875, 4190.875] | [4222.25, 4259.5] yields 1.12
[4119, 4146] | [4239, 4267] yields 1.16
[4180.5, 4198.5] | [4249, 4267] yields 1.20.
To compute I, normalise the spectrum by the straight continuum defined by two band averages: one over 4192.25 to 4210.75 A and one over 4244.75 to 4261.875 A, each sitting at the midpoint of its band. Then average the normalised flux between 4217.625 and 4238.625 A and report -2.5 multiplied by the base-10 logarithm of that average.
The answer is 0.02 mag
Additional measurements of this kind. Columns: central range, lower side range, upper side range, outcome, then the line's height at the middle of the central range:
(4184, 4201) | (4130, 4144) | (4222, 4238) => 0.07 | 132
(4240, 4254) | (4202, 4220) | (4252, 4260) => -0.06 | 139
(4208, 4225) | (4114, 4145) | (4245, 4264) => 0.03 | 141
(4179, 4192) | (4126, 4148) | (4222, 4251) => 0.09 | 135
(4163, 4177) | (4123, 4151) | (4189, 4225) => 0.01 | 131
